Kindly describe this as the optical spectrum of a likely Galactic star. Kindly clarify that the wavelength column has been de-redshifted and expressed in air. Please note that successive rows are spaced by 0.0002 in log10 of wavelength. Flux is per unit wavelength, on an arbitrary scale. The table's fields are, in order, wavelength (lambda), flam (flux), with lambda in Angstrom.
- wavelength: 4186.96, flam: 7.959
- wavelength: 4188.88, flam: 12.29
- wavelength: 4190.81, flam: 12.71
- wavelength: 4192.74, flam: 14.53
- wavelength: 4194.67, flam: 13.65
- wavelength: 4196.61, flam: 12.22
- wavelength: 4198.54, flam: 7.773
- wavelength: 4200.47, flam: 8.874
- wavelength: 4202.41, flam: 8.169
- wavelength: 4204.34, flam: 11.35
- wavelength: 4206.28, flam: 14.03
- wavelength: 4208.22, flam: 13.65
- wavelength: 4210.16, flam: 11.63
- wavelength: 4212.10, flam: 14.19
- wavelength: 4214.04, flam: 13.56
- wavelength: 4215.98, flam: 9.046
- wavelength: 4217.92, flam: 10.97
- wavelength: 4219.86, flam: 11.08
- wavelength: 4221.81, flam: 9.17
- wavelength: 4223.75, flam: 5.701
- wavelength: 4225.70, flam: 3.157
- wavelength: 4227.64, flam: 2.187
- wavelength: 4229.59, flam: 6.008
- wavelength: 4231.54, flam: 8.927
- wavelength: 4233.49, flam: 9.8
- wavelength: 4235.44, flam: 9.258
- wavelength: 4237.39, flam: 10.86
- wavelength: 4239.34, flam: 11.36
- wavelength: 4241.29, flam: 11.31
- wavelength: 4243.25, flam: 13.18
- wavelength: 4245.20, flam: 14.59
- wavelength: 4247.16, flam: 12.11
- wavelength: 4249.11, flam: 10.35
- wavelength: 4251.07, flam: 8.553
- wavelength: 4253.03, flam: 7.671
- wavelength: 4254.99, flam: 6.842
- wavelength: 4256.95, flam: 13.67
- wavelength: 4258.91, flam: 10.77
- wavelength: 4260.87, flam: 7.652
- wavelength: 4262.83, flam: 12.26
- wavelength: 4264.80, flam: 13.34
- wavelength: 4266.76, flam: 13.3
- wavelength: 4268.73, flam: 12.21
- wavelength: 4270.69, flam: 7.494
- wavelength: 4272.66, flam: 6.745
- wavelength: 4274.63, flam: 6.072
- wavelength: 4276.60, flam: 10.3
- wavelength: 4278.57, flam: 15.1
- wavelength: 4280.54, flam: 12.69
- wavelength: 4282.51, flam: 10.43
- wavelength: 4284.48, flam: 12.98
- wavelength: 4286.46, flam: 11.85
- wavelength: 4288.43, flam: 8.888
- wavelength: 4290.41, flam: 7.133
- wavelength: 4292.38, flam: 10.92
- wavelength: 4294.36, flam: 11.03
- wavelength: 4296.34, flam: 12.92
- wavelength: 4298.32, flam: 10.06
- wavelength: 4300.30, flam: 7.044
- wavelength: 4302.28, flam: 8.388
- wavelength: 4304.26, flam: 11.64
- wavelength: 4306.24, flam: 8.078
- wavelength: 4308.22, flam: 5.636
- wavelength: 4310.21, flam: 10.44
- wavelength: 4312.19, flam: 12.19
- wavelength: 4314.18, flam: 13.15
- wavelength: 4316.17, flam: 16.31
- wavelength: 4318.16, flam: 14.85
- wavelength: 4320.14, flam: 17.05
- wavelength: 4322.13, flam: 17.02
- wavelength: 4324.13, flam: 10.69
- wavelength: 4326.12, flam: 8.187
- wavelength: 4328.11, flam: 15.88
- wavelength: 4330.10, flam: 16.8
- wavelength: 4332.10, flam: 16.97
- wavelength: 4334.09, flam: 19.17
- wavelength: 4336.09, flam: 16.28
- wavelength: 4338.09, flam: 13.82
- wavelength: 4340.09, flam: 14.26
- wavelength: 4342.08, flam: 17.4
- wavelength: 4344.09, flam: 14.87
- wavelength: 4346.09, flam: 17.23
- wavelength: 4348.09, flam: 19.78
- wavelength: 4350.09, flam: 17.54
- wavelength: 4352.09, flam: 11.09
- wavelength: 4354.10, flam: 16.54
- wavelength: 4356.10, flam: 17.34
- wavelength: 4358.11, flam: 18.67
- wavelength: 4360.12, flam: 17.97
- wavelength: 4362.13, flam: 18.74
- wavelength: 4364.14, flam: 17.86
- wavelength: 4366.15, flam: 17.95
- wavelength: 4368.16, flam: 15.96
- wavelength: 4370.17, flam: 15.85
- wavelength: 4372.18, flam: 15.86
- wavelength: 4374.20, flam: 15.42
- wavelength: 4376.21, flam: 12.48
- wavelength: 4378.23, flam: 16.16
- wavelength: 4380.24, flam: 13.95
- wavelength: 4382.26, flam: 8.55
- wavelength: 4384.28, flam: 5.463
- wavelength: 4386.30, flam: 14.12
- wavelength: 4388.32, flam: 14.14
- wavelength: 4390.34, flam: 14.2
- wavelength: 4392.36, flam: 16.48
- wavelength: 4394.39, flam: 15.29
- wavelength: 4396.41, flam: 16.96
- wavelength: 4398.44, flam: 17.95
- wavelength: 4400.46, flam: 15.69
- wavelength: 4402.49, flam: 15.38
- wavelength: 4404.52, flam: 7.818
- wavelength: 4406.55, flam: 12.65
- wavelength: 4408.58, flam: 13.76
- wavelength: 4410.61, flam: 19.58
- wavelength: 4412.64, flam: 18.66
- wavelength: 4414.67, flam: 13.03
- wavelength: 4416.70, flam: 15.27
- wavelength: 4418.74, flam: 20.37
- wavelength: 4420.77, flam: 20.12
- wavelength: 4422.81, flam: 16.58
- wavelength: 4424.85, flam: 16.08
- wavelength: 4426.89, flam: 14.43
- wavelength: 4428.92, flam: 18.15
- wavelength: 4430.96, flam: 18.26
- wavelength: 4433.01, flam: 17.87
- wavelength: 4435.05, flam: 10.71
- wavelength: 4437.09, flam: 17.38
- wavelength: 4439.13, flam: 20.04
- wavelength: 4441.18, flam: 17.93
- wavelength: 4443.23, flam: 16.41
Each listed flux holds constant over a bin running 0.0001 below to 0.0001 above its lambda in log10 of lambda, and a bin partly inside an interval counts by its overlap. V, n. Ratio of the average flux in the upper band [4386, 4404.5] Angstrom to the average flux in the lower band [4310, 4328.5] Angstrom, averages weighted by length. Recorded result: 1.1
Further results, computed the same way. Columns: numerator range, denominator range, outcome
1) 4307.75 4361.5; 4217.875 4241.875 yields 1.83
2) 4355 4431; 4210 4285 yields 1.54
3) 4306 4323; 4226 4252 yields 1.33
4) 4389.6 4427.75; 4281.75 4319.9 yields 1.46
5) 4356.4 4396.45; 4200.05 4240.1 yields 1.56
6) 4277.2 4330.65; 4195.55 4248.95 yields 1.15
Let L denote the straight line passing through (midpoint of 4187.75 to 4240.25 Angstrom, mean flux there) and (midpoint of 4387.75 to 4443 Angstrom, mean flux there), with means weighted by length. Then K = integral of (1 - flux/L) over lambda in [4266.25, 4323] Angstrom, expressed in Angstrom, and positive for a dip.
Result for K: 6.9 Angstrom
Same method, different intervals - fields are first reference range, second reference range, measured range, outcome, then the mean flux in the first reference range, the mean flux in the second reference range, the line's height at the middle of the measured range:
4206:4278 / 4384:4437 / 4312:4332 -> -2.8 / 10.1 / 15.5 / 12.7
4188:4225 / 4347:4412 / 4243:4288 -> 6.3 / 11.2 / 15.2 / 12.6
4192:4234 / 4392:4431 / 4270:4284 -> 2.3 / 9.96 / 16.1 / 11.9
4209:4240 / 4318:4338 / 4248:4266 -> 1.5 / 9.18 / 15.2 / 11.1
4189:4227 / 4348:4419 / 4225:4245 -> 4.5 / 10.8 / 15.3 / 11.5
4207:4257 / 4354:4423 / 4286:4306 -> 3.8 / 9.9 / 15.5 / 12.2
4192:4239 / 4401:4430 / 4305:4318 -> 1.6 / 9.98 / 15.9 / 12.8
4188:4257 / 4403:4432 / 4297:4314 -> 4.4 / 10.4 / 16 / 12.8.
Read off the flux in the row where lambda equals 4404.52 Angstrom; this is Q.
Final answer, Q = 7.818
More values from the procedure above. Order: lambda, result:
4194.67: 13.65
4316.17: 16.31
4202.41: 8.169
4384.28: 5.463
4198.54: 7.773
